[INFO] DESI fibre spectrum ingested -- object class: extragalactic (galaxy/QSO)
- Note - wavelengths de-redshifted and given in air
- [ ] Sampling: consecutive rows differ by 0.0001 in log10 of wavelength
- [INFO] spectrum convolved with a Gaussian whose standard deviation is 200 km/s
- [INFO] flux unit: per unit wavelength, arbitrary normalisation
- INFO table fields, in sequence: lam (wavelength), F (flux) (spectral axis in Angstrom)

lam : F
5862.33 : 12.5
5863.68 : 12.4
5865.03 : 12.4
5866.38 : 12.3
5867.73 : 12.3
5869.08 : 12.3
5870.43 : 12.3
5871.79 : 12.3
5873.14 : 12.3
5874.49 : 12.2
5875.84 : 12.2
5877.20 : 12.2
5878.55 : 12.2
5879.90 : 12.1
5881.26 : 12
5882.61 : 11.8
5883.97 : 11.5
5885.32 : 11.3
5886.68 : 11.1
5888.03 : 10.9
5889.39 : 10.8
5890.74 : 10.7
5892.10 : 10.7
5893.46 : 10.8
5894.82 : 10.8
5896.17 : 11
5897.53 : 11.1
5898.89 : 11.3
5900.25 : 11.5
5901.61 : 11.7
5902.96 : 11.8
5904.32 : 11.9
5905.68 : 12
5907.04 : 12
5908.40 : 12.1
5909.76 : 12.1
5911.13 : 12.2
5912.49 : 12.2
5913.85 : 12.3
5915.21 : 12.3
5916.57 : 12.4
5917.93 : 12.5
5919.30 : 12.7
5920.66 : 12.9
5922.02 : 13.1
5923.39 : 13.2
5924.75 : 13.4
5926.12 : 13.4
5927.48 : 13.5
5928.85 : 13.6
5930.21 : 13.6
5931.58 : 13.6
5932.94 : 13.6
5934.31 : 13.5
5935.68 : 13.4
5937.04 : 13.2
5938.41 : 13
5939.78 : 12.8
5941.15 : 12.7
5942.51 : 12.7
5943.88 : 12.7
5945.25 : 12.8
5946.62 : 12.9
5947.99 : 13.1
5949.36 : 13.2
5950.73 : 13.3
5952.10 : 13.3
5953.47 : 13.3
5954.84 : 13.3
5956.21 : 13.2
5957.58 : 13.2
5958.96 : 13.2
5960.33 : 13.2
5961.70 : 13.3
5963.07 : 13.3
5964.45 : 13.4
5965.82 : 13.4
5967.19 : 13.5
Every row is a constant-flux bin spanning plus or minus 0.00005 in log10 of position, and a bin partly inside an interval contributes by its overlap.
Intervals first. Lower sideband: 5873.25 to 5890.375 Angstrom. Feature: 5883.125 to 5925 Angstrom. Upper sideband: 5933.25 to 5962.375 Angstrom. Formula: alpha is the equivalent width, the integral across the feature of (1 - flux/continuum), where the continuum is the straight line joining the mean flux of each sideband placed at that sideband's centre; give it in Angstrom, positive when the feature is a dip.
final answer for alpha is 1.3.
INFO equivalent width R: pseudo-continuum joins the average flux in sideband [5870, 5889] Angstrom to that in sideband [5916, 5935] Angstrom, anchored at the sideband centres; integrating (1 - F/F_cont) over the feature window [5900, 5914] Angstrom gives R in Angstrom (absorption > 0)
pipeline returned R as 0.8 Angstrom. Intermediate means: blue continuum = 11.9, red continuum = 13.2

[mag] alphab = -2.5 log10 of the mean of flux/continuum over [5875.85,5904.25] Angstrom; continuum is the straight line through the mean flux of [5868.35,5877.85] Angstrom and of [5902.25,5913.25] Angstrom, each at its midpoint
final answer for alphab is 0.07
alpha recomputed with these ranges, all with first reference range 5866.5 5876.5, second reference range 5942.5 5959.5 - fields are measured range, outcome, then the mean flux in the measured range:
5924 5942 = -0.6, 13.3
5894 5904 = 1.0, 11.3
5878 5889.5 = 0.8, 11.5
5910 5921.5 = 0.3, 12.4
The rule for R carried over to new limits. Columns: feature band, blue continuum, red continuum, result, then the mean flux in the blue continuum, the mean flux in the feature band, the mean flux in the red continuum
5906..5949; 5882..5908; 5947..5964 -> -1.9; 11.3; 12.9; 13.2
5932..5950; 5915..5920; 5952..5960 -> -0.1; 12.5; 13.1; 13.2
